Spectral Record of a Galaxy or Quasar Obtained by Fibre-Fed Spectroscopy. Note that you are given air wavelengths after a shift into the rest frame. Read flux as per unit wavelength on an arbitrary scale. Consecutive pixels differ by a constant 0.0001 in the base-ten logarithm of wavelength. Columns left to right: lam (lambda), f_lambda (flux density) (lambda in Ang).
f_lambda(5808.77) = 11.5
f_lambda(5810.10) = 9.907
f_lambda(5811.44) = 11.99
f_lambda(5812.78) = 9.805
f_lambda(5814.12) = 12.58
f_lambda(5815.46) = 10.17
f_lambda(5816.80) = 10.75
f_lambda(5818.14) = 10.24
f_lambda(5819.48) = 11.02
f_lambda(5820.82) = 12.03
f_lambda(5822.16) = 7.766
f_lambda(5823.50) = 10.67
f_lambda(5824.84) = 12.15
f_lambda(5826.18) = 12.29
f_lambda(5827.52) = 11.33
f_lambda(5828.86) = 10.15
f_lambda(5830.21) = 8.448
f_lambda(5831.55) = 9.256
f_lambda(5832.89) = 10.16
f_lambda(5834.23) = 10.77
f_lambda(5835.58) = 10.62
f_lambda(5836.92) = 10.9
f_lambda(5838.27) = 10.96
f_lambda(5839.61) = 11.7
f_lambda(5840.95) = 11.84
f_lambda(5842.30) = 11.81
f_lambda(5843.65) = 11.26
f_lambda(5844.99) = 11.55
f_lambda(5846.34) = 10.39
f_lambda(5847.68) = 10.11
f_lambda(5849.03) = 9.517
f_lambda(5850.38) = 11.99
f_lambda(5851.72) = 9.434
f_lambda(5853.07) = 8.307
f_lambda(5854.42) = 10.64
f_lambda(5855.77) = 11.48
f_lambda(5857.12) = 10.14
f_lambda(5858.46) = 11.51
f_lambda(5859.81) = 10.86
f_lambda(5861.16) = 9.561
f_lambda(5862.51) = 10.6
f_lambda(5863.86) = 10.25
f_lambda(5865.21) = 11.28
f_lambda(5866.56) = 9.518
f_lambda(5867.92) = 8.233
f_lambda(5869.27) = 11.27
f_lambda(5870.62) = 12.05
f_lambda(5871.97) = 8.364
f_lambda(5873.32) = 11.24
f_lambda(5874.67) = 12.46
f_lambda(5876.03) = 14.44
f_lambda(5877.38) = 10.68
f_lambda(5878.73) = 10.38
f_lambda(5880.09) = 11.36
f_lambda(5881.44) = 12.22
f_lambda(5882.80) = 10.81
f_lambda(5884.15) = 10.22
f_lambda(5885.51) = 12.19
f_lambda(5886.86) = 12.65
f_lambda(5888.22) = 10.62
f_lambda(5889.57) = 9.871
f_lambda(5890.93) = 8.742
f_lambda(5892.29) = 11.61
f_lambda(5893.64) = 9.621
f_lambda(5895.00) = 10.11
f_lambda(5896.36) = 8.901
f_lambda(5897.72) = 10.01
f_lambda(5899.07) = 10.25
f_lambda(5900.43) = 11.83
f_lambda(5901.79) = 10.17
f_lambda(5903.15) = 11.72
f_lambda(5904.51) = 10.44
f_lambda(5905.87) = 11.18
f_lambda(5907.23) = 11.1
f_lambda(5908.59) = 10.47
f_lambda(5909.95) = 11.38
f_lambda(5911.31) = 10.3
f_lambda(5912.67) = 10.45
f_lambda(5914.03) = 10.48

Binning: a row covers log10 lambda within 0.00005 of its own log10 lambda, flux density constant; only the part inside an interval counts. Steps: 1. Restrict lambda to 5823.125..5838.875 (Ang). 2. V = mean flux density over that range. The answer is 10.6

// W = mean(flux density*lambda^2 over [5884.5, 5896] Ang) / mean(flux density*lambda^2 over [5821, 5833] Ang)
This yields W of 1.05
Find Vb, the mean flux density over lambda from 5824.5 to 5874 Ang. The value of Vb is 10.6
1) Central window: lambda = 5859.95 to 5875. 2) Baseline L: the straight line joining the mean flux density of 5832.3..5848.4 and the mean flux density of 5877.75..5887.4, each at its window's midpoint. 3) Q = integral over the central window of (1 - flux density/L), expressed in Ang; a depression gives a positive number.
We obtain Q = 1.11 Ang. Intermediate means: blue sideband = 11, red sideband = 11.4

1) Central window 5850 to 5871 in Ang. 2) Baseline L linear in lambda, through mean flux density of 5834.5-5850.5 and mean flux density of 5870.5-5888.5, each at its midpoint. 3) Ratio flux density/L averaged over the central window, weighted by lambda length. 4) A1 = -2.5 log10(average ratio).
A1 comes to 0.080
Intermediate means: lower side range 11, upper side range 11.4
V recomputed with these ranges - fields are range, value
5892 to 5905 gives 10.4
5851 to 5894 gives 10.7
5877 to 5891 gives 11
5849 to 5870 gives 10.3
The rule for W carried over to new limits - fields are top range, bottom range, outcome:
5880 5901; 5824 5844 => 1.00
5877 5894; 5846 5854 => 1.10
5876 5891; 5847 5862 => 1.09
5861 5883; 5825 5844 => 1.02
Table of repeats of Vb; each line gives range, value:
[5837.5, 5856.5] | 10.8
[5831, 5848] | 10.9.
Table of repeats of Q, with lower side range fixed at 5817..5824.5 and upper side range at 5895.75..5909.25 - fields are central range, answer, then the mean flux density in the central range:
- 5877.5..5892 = -0.5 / 10.9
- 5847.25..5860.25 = 0.2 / 10.4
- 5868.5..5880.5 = -0.9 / 11.3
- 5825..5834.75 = 0.0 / 10.4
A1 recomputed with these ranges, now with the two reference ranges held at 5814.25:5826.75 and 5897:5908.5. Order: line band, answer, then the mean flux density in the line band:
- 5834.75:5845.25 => -0.046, 11.3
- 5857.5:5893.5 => -0.003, 10.9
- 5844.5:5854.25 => 0.068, 10.2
